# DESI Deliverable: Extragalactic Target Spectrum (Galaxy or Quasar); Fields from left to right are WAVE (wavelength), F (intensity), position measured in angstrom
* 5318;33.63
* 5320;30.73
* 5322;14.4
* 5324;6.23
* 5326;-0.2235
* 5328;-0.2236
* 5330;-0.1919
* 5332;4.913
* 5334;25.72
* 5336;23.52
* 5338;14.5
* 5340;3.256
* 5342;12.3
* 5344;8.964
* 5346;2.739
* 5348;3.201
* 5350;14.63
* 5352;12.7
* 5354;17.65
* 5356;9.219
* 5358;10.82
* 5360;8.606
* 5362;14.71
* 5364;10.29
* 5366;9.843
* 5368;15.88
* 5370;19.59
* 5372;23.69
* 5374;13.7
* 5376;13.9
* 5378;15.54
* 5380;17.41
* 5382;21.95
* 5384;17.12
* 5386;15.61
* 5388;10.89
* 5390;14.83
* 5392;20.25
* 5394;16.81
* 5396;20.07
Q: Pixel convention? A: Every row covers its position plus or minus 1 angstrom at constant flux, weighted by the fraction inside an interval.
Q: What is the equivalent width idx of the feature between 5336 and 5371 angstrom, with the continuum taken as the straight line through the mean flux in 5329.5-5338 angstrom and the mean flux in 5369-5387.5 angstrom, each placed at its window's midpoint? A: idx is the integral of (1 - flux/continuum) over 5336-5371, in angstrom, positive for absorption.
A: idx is 9.6 angstrom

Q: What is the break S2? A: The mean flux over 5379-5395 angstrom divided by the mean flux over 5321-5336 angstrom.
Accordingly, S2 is 2.03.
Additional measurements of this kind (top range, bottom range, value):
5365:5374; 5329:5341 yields 1.41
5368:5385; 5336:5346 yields 1.70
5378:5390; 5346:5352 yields 1.92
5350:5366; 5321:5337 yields 1.30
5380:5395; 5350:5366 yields 1.40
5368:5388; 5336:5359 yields 1.62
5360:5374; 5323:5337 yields 1.76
